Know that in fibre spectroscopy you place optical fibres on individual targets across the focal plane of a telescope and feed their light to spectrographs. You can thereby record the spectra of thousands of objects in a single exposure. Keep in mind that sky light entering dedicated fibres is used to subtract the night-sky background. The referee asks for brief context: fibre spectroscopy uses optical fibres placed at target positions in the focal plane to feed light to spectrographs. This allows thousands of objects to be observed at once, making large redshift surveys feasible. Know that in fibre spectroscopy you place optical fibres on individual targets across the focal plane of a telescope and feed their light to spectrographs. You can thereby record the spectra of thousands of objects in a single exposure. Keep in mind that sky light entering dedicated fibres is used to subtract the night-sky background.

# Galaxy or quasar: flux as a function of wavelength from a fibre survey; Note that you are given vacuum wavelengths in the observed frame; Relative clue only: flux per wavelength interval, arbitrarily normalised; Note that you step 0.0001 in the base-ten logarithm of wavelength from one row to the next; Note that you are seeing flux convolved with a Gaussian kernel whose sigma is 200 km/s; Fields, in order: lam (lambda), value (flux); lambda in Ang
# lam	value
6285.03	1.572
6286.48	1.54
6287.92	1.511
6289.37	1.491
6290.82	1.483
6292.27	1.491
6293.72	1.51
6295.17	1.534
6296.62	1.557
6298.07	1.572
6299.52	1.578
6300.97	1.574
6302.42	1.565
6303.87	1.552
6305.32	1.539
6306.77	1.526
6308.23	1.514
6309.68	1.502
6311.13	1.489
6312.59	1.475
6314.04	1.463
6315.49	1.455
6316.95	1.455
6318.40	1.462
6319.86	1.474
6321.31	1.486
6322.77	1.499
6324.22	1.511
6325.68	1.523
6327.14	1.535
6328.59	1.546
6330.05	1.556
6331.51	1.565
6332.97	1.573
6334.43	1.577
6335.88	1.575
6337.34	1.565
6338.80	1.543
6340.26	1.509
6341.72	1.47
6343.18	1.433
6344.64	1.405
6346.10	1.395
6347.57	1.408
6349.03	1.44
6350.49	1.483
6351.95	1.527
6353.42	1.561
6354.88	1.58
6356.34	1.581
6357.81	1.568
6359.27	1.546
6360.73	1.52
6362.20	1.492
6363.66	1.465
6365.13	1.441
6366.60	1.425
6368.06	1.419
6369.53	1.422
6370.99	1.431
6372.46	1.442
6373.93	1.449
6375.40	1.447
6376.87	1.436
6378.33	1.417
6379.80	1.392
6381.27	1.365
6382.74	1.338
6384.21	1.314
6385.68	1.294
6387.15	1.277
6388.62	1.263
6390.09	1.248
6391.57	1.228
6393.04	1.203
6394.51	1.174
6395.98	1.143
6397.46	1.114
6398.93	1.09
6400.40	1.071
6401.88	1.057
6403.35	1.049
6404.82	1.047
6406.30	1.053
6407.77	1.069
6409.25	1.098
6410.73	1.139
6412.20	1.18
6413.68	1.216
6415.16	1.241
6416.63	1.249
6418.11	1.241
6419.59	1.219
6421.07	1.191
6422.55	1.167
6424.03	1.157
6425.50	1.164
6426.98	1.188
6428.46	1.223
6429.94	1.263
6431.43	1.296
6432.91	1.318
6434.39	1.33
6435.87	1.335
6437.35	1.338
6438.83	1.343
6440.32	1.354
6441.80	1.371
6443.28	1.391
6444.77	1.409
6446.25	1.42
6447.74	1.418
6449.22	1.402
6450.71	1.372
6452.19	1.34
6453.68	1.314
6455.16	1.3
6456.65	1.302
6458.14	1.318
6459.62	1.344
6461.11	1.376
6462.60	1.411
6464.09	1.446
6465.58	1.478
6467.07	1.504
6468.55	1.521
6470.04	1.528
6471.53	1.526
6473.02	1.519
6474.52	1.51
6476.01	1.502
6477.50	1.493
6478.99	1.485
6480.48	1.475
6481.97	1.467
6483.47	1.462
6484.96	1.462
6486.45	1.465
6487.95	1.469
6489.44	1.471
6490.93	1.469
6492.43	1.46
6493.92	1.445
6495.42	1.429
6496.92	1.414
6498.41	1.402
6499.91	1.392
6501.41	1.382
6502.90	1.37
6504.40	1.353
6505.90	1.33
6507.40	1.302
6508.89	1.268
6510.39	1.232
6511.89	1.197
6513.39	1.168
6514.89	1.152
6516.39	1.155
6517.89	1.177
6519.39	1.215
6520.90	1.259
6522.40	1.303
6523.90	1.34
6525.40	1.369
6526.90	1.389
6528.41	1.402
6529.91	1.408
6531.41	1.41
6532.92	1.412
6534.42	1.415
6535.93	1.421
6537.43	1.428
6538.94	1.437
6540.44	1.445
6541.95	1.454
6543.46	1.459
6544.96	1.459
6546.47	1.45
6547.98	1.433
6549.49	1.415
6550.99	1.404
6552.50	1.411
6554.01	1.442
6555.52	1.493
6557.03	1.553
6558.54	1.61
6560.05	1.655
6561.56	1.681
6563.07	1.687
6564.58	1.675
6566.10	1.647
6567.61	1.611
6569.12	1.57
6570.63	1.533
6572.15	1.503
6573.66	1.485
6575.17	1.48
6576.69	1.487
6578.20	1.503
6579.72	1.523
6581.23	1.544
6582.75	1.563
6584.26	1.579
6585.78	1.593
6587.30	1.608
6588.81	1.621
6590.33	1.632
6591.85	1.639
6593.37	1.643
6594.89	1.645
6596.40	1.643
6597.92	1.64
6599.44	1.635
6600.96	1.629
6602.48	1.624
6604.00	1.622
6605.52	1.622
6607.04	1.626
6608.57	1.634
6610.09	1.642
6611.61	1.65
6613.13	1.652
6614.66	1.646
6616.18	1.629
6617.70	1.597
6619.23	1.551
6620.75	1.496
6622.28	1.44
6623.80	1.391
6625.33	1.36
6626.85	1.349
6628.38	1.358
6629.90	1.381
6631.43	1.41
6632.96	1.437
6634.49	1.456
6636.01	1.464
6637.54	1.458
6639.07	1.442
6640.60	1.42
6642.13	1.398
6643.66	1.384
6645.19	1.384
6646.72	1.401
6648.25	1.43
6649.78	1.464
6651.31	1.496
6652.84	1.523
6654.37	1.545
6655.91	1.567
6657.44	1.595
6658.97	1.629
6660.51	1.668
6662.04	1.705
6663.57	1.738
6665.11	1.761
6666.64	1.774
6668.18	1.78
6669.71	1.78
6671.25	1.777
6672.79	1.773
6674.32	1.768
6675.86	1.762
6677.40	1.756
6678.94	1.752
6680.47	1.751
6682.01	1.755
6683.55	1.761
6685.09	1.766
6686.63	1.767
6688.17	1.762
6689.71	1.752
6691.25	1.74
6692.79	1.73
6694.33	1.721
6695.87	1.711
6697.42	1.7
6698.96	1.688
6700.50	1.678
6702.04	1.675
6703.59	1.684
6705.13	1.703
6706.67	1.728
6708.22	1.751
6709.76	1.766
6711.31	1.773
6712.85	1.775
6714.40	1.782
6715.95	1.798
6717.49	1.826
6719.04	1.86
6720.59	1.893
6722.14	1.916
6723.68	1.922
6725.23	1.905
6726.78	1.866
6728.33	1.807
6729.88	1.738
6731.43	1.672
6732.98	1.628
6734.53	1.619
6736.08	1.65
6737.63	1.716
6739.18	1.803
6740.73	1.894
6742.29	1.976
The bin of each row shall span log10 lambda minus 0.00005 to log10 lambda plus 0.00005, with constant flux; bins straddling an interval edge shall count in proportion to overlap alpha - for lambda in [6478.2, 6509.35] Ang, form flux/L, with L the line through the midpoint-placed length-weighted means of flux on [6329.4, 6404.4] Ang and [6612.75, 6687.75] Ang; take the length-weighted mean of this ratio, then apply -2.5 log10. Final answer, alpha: 0.04 mag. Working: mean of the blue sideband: 1.4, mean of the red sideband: 1.58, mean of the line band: 1.42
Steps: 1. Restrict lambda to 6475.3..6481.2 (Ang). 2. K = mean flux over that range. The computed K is 1.49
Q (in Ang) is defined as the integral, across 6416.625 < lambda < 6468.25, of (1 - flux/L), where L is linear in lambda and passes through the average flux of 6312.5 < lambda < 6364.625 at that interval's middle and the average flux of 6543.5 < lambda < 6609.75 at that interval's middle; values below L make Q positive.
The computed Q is 7.00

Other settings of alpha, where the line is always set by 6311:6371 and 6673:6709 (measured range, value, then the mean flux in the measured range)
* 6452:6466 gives 0.16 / 1.36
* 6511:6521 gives 0.34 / 1.18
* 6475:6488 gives 0.08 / 1.48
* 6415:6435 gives 0.25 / 1.23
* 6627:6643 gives 0.19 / 1.42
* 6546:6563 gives 0.09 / 1.51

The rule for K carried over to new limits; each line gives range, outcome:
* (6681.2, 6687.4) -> 1.76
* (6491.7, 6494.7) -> 1.45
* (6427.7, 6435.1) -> 1.28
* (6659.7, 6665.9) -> 1.72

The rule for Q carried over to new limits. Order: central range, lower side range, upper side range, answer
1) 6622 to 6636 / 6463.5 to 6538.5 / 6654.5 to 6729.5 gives 2.0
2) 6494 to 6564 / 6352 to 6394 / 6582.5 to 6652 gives 4.5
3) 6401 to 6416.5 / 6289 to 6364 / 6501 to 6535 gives 3.3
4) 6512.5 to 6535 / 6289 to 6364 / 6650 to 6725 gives 4.6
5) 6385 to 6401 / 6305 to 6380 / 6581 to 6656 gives 3.3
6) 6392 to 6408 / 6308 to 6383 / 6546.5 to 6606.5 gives 4.3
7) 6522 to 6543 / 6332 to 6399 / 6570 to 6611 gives 1.9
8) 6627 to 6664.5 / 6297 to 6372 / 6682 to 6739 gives 4.9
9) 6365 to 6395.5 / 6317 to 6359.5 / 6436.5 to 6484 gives 2.7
